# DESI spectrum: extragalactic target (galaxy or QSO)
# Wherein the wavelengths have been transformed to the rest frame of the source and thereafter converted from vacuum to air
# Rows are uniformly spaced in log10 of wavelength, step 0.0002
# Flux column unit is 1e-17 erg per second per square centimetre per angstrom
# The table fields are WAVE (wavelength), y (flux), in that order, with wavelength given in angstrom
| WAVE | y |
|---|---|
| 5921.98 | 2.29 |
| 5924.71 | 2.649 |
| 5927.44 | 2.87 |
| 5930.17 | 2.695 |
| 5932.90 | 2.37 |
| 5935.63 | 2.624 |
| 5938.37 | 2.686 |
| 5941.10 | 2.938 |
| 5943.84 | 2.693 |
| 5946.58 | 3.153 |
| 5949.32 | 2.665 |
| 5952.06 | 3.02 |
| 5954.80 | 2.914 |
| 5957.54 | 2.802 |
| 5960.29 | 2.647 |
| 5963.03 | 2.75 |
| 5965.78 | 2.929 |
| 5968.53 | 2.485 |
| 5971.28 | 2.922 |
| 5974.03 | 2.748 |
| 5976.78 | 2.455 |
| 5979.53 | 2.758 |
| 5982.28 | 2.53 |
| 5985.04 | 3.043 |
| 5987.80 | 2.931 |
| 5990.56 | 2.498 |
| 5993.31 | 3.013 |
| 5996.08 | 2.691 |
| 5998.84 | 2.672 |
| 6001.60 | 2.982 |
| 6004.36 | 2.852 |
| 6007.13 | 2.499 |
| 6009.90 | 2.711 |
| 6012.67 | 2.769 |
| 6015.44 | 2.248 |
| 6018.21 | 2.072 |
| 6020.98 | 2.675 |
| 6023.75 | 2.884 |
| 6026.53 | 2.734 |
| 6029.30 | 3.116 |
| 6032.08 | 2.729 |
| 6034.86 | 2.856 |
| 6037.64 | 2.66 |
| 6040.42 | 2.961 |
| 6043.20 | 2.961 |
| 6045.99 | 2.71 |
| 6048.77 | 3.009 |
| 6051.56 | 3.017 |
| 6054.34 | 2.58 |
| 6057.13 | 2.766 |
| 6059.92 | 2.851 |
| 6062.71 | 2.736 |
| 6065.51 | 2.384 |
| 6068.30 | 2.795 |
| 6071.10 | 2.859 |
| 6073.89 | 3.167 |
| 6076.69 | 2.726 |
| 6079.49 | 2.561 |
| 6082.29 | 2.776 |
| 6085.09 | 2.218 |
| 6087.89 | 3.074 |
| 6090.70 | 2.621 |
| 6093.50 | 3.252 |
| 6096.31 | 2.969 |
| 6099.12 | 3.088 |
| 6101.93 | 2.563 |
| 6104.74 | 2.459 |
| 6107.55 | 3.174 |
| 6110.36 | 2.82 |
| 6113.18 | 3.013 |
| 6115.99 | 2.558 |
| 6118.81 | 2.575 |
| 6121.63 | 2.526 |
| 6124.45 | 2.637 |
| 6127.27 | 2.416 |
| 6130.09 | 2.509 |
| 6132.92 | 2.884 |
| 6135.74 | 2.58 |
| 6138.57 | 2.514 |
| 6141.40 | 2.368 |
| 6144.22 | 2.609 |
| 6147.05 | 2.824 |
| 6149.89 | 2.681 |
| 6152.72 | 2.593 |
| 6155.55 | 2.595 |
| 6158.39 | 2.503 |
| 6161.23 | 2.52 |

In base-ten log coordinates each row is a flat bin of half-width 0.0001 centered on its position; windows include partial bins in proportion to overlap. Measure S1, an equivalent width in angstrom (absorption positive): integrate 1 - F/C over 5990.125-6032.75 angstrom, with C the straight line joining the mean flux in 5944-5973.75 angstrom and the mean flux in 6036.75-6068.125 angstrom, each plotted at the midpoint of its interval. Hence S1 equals 1.5 angstrom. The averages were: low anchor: 2.82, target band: 2.7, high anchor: 2.79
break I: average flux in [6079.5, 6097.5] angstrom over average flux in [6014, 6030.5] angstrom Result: 1.07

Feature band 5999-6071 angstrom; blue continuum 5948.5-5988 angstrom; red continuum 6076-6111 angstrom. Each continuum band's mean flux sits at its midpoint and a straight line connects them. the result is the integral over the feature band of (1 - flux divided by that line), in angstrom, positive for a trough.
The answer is 1.0 angstrom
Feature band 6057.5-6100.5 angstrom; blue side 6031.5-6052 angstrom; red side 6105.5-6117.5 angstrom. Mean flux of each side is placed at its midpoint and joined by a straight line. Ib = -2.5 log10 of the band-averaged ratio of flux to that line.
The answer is 0.023 mag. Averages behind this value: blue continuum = 2.86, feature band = 2.8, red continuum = 2.87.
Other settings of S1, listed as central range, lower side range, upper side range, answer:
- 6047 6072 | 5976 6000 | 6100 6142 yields -0.8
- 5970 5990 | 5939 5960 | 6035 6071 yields 0.6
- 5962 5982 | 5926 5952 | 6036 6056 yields 0.5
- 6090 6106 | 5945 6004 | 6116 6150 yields -1.2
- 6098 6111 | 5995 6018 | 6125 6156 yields -1.0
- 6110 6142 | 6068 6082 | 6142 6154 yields 1.1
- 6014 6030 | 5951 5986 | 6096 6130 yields 0.8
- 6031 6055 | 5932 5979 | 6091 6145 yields -1.0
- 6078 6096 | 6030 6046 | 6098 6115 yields 0.5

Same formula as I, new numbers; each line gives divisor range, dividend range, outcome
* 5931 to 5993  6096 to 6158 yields 0.97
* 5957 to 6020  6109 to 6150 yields 0.98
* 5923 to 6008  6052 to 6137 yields 0.99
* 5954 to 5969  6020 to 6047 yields 1.02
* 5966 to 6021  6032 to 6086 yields 1.03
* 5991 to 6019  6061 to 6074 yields 1.04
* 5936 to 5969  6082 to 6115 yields 1.01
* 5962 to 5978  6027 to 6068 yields 1.03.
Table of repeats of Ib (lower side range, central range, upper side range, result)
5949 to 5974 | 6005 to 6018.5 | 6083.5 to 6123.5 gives 0.11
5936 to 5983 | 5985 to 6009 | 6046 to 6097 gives 0.00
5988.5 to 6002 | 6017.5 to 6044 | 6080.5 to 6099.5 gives 0.01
